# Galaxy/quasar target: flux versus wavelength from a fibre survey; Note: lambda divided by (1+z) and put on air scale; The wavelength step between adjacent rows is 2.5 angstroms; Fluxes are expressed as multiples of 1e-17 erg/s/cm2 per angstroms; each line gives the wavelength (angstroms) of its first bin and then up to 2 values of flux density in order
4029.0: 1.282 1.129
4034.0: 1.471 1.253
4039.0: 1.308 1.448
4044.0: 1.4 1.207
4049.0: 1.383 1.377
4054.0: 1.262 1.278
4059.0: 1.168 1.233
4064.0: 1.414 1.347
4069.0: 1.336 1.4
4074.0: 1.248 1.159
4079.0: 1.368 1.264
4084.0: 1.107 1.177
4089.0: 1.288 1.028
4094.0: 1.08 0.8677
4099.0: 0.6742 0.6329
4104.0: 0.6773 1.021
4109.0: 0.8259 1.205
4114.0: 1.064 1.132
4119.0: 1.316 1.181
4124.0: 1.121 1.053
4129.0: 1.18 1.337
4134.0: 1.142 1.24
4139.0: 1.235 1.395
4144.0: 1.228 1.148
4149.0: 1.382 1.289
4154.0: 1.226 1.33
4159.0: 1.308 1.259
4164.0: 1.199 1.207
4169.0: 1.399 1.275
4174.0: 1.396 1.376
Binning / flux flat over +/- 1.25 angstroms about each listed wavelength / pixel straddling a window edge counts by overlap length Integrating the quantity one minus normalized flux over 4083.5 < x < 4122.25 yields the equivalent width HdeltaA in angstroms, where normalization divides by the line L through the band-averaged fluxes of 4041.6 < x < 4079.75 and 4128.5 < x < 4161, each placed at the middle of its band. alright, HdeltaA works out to 8.25 angstroms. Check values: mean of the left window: 1.31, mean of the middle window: 1.01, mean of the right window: 1.27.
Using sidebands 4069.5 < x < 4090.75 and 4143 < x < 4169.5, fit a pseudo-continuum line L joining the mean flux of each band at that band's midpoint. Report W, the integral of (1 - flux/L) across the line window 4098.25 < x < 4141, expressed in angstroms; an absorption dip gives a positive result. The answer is 6.4 angstroms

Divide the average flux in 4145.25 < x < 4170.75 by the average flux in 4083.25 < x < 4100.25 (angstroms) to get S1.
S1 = 1.24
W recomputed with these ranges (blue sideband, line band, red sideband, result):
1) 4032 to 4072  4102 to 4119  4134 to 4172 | 3.9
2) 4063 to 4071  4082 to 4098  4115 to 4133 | 2.5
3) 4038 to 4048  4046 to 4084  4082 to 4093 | -1.3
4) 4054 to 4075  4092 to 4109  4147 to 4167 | 6.0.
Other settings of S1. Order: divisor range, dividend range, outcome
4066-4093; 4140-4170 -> 1.03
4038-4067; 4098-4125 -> 0.75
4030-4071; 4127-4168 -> 0.95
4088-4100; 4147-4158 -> 1.31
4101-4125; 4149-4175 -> 1.26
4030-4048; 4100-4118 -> 0.71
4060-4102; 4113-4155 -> 1.05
